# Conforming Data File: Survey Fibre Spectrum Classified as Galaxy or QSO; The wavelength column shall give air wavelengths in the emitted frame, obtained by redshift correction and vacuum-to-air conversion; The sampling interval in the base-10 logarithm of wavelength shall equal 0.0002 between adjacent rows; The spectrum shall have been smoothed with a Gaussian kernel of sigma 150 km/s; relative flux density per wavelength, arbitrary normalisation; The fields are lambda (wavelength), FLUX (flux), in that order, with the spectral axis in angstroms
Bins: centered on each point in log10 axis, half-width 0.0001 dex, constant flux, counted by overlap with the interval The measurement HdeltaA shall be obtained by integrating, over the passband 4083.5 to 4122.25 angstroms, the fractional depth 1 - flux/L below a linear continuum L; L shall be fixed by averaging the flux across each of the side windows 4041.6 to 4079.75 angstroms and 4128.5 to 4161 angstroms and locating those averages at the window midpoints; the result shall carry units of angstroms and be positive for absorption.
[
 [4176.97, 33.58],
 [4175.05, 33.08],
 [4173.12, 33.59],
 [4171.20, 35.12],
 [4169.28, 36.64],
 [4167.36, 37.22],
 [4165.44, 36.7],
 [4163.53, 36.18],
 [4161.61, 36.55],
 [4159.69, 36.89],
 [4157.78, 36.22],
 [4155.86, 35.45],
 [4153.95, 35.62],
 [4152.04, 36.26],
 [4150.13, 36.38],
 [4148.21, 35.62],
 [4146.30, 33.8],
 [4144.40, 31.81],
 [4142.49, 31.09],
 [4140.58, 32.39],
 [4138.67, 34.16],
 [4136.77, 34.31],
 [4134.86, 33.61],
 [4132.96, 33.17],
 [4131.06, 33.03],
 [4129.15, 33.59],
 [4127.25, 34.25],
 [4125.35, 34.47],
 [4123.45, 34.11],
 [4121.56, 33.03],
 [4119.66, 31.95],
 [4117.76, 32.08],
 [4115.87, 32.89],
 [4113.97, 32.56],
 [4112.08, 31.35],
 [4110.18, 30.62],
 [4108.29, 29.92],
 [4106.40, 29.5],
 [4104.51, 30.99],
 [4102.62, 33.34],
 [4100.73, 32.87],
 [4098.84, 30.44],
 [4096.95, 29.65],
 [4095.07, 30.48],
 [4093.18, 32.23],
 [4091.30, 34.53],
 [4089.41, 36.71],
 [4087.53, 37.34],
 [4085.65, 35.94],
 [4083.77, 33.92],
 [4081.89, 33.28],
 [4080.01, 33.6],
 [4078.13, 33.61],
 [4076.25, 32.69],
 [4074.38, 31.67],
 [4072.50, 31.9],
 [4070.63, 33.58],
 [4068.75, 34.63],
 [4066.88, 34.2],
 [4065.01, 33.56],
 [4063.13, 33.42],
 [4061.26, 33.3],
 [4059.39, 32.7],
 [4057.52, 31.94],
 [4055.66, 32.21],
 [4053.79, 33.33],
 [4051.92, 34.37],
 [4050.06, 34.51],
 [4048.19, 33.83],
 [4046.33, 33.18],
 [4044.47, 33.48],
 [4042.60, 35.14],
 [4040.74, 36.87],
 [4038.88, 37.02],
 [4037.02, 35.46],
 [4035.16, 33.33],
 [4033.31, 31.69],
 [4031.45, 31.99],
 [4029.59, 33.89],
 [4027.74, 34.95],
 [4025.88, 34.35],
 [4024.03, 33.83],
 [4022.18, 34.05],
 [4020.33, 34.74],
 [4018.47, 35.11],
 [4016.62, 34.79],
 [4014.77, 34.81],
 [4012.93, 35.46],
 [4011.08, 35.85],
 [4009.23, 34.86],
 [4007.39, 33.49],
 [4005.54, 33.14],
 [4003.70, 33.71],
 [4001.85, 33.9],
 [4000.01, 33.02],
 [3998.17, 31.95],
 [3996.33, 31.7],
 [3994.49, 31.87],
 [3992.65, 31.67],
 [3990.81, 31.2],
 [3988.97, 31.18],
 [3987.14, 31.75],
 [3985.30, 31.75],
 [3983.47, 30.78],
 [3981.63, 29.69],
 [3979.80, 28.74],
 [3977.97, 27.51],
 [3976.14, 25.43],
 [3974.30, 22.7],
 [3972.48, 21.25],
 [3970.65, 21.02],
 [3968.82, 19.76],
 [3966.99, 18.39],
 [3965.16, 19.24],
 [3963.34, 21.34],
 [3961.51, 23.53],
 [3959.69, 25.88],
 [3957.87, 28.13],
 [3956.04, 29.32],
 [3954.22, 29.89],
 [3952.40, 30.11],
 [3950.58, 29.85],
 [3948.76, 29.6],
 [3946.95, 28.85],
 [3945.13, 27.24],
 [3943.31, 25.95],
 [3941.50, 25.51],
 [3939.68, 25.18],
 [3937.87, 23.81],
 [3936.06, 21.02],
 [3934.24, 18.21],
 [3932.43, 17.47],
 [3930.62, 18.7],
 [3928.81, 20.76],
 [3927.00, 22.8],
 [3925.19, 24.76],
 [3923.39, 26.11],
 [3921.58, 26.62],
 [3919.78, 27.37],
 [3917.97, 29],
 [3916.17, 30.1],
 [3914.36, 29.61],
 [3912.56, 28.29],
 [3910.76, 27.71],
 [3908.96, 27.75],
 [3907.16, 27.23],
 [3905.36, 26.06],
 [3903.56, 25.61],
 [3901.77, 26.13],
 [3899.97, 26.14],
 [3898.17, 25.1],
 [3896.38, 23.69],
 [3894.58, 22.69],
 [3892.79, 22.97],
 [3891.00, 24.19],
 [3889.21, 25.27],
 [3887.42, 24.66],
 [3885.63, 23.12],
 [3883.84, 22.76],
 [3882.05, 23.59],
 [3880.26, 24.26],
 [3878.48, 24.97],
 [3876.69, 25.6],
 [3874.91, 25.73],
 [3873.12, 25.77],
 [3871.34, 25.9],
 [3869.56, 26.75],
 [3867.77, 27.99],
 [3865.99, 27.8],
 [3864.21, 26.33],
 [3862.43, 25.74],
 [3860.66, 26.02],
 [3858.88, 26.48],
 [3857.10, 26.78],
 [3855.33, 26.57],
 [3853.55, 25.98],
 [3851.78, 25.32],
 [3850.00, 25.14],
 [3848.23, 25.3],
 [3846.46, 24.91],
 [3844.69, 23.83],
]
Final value 1.6 angstroms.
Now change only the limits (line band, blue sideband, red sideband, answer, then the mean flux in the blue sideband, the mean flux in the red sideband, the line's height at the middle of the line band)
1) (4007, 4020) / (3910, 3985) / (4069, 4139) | -2.93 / 25.3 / 32.9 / 28.5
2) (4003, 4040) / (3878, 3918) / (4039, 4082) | -3.12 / 25.6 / 33.6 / 31.7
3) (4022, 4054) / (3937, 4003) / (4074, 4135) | -4.25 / 27.5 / 32.8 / 30.2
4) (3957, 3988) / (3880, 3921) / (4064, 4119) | 3.67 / 25.8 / 32.8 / 28.4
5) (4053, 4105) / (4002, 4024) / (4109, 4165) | 1.56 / 34.5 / 33.9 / 34.2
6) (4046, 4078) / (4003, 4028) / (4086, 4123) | 0.11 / 34.5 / 32.3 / 33.4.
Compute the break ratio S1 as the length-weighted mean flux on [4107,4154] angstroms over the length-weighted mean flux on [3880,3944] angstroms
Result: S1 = 1.3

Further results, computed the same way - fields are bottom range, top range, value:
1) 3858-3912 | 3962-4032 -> 1.19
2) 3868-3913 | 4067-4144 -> 1.30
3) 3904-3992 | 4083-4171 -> 1.30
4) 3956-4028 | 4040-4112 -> 1.11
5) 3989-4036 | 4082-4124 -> 0.97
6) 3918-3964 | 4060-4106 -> 1.32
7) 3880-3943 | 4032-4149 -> 1.34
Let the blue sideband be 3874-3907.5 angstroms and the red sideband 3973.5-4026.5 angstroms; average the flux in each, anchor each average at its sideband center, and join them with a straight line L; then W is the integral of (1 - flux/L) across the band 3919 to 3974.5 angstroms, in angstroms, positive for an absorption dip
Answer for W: 8.3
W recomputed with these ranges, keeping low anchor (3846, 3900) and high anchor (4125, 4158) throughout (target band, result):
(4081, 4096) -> -0.9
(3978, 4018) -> -4.3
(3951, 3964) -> 0.4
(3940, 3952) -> -0.1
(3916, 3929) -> 0.4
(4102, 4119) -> 0.9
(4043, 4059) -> -1.2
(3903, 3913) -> -0.3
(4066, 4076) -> -0.4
